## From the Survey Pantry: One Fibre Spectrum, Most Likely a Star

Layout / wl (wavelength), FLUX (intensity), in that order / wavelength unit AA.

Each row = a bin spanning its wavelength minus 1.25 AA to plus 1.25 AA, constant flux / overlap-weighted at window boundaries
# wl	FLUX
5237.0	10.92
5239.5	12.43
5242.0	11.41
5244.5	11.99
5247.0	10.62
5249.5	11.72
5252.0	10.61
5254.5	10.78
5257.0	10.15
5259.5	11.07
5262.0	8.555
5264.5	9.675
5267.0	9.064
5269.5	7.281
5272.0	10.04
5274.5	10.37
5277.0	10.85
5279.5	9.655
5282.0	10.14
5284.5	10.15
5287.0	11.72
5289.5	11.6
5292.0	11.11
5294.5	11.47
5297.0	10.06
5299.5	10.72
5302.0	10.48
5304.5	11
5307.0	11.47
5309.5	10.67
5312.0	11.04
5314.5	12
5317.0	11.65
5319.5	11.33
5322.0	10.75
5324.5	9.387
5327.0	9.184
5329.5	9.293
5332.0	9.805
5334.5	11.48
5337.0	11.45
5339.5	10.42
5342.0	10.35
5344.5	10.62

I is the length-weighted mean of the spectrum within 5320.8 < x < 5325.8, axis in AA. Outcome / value 10.1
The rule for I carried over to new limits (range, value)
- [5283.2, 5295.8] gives 11.2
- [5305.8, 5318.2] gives 11.4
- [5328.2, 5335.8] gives 10.2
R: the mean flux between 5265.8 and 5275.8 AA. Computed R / 9.2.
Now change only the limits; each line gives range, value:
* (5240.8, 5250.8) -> 11.4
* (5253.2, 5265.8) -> 10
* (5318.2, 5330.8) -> 9.99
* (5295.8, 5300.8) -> 10.4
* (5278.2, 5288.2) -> 10.4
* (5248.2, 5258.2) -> 10.8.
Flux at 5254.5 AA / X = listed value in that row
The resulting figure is 10.78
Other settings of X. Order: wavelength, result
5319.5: 11.33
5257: 10.15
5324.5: 9.387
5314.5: 12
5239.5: 12.43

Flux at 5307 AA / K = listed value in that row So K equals 11.47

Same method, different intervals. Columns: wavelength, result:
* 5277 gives 10.85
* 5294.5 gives 11.47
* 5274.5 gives 10.37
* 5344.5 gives 10.62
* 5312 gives 11.04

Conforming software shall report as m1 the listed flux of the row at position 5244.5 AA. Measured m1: 11.99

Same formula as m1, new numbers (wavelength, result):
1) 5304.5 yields 11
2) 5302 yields 10.48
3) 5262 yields 8.555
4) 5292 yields 11.11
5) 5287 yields 11.72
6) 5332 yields 9.805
